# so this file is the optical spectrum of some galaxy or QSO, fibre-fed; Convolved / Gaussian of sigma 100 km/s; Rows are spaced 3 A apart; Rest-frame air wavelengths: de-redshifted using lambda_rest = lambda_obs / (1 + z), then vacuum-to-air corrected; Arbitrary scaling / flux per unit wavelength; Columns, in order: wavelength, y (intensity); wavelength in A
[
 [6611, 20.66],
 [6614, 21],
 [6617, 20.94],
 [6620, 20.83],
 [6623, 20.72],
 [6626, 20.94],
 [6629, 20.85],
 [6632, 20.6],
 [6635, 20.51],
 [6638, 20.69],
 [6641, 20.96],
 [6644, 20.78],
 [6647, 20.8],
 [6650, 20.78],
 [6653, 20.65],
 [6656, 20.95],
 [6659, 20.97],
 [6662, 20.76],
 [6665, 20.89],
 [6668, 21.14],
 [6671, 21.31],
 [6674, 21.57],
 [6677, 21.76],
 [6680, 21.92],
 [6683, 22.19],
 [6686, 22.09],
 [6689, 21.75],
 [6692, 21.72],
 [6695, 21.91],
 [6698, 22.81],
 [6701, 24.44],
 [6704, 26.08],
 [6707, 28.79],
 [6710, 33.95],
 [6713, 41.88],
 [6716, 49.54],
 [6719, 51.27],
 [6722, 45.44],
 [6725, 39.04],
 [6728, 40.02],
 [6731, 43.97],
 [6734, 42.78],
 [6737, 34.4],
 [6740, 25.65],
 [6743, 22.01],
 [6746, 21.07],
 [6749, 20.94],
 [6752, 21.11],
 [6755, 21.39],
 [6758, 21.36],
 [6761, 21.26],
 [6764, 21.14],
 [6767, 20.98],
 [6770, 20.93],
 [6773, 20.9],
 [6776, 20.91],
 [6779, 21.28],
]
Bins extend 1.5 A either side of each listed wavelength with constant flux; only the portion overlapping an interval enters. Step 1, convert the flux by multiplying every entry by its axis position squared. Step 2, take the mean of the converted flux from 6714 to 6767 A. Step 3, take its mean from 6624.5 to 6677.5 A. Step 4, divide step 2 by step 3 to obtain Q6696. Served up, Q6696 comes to 1.6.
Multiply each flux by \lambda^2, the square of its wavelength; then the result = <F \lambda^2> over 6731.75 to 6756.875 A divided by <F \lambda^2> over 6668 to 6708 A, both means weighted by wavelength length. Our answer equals 1.2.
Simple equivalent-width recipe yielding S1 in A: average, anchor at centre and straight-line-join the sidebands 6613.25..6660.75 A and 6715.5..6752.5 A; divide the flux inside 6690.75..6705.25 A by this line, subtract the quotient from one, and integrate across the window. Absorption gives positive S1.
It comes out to 3.15 A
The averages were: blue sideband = 20.8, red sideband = 35.2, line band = 23.4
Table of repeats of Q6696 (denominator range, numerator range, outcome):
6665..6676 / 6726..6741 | 1.81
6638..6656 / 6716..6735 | 2.18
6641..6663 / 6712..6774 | 1.52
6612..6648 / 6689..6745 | 1.67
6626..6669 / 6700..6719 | 1.75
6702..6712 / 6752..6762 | 0.72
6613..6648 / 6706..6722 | 2.07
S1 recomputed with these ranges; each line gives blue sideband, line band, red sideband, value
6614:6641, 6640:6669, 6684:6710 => 1.66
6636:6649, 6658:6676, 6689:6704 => 0.54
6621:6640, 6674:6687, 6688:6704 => 0.25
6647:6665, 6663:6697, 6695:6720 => 6.37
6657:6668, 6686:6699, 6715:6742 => 3.43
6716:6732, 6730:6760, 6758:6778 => 5.97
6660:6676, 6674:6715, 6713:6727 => 9.77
